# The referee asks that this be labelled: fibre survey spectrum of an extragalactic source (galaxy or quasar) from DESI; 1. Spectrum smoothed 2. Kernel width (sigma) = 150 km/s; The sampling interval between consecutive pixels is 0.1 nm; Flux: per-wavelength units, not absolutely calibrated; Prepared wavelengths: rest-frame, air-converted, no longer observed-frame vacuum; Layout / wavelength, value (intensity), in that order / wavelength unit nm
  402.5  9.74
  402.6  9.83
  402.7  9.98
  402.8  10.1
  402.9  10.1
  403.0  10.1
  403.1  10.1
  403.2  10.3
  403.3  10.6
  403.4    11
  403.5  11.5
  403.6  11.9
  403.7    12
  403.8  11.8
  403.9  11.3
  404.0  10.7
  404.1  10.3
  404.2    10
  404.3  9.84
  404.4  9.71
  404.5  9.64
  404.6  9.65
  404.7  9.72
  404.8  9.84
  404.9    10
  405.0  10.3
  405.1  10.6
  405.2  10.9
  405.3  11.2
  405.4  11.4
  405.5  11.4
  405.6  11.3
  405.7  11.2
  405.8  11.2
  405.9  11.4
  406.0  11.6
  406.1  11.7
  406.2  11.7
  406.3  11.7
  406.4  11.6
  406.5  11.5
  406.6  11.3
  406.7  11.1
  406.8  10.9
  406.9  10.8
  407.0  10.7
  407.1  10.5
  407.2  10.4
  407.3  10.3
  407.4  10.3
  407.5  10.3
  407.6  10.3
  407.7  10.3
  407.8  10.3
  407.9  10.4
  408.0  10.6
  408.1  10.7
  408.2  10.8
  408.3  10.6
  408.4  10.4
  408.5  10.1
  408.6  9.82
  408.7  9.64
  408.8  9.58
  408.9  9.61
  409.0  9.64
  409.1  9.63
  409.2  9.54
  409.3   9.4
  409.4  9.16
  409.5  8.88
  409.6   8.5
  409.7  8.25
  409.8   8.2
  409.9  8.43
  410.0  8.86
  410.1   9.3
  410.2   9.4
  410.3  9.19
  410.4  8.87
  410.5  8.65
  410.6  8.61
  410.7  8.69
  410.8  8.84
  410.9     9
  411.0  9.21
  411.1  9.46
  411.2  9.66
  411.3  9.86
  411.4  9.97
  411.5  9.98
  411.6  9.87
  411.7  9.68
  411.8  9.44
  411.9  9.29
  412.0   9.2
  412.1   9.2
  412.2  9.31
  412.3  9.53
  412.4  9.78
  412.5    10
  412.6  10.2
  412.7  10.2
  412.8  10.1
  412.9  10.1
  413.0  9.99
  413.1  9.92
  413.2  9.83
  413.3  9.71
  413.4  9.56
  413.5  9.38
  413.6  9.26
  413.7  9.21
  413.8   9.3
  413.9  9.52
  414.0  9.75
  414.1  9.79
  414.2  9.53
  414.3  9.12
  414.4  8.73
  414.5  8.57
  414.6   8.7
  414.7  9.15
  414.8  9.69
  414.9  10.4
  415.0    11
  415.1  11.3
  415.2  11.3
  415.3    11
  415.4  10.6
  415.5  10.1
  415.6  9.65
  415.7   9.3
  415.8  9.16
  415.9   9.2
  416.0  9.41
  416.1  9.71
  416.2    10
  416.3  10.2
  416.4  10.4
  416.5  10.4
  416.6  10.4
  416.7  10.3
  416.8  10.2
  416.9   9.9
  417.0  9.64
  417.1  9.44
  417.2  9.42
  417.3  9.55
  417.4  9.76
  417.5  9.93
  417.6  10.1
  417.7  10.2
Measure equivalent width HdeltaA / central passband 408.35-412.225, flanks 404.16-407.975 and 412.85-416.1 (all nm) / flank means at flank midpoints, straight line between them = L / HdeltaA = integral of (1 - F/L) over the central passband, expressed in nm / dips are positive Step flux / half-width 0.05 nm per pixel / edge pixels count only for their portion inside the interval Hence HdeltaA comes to 0.351 nm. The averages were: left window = 10.7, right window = 9.73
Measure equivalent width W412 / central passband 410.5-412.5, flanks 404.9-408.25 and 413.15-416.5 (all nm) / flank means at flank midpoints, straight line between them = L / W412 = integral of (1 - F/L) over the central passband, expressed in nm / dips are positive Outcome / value 0.161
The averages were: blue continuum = 10.9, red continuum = 9.75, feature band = 9.4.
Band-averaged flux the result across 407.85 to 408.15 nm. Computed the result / 10.6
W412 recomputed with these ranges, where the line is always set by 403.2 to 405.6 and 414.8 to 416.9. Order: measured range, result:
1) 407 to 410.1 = 0.209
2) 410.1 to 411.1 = 0.137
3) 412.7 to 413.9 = 0.071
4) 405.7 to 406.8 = -0.088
